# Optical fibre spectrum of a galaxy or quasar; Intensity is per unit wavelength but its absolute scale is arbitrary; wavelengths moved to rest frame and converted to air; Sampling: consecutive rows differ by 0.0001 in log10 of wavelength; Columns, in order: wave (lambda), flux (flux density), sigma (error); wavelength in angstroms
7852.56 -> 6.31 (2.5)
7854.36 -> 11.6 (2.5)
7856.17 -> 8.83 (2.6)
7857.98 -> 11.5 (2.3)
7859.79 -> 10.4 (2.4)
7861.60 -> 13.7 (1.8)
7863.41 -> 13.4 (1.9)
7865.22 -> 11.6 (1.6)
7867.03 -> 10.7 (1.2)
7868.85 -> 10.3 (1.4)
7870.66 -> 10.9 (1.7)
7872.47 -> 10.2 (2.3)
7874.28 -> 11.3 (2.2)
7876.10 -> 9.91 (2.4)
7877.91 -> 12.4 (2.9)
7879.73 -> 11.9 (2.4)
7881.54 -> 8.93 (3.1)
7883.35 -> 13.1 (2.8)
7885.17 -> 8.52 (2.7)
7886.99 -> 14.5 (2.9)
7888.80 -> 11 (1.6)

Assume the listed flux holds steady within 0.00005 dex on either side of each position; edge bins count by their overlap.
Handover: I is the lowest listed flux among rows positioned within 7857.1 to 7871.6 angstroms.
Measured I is 10.3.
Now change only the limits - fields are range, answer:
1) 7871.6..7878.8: 9.91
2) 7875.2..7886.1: 8.52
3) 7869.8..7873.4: 10.2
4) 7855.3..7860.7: 8.83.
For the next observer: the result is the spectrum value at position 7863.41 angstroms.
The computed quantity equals 13.4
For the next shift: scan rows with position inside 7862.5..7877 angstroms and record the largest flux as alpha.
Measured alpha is 13.4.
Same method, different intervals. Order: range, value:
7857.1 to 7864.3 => 13.7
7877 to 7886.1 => 13.1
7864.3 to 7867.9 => 11.6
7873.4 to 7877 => 11.3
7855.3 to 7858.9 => 11.5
